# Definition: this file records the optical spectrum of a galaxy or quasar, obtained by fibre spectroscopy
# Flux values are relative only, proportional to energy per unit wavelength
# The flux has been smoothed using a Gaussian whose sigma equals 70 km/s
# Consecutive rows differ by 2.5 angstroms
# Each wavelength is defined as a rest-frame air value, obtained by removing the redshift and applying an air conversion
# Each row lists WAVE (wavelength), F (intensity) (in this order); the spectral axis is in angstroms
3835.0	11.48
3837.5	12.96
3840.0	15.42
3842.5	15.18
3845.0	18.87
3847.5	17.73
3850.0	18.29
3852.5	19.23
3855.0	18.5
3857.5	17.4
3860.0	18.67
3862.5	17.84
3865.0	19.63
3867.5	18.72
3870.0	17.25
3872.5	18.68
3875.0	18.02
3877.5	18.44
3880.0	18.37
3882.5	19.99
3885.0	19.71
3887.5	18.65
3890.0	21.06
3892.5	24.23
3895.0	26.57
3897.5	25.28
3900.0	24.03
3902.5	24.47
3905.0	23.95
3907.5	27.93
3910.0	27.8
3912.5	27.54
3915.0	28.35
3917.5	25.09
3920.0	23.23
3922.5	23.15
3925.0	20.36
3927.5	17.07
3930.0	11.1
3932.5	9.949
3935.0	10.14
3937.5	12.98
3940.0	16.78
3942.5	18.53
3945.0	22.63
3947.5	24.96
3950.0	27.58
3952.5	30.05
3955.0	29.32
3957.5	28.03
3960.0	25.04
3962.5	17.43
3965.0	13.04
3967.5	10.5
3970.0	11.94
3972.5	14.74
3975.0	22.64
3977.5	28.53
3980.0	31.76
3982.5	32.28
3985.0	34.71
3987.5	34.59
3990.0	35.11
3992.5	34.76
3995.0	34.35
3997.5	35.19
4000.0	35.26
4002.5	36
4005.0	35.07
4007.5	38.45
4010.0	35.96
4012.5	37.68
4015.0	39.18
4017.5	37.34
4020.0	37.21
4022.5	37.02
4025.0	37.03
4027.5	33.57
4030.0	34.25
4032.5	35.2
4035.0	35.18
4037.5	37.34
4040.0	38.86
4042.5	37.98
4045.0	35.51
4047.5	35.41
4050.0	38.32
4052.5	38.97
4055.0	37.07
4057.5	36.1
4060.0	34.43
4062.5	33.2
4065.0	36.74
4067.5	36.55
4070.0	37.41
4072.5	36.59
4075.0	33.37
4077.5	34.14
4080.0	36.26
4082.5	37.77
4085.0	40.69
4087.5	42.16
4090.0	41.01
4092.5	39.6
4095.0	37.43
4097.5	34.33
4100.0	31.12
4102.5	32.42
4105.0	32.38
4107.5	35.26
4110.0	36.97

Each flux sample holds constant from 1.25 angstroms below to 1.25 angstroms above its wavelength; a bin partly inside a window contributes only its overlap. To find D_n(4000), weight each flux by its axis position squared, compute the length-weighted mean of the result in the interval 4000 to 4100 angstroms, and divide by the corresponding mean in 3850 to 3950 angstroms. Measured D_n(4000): 1.9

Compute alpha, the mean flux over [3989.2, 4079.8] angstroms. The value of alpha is 36.2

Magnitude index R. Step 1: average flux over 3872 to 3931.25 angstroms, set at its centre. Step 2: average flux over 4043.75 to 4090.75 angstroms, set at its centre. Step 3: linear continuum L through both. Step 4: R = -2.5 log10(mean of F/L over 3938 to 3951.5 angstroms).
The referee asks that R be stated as 0.20 mag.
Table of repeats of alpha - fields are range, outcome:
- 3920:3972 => 19.1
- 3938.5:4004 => 26.4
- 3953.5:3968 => 21.2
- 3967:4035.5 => 32.5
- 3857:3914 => 21.6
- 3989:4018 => 36.2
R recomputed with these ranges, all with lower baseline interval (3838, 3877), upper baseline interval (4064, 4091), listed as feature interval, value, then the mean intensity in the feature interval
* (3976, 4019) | -0.15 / 35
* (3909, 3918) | -0.19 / 27.4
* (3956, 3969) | 0.39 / 18.9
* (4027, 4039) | -0.06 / 35.3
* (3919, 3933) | 0.32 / 17.8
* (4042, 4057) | -0.06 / 37.1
